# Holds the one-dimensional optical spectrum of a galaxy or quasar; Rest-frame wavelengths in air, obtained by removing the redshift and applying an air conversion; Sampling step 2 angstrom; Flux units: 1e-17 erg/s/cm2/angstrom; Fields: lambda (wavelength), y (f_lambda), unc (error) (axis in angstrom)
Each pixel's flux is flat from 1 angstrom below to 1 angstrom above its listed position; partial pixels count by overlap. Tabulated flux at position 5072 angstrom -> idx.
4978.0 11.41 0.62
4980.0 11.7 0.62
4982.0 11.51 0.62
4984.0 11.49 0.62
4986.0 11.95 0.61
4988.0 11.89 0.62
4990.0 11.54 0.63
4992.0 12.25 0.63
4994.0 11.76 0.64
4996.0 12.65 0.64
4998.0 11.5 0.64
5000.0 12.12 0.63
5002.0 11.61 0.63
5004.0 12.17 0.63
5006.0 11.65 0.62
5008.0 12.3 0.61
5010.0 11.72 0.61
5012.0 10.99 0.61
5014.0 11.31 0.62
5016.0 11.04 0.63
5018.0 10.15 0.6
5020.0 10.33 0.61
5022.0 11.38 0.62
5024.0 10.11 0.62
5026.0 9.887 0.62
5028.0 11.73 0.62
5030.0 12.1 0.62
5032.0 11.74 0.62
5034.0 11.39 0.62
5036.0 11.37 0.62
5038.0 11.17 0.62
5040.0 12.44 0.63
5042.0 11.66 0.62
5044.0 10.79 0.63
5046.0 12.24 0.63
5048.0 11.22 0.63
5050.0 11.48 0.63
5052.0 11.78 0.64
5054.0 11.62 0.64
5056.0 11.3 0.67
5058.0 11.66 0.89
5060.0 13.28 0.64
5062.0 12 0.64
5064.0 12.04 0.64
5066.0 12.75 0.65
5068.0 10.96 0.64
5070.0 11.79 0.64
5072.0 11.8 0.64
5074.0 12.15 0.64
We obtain 11.8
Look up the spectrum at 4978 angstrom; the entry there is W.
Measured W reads 11.41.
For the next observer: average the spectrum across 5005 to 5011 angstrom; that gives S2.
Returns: 11.9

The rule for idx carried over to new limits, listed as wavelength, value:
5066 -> 12.75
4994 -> 11.76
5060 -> 13.28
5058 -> 11.66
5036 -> 11.37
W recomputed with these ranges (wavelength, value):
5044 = 10.79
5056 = 11.3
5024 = 10.11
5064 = 12.04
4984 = 11.49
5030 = 12.1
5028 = 11.73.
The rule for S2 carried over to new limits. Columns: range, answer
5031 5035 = 11.6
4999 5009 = 12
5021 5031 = 11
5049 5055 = 11.6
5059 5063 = 12.6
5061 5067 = 12.3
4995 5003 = 12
